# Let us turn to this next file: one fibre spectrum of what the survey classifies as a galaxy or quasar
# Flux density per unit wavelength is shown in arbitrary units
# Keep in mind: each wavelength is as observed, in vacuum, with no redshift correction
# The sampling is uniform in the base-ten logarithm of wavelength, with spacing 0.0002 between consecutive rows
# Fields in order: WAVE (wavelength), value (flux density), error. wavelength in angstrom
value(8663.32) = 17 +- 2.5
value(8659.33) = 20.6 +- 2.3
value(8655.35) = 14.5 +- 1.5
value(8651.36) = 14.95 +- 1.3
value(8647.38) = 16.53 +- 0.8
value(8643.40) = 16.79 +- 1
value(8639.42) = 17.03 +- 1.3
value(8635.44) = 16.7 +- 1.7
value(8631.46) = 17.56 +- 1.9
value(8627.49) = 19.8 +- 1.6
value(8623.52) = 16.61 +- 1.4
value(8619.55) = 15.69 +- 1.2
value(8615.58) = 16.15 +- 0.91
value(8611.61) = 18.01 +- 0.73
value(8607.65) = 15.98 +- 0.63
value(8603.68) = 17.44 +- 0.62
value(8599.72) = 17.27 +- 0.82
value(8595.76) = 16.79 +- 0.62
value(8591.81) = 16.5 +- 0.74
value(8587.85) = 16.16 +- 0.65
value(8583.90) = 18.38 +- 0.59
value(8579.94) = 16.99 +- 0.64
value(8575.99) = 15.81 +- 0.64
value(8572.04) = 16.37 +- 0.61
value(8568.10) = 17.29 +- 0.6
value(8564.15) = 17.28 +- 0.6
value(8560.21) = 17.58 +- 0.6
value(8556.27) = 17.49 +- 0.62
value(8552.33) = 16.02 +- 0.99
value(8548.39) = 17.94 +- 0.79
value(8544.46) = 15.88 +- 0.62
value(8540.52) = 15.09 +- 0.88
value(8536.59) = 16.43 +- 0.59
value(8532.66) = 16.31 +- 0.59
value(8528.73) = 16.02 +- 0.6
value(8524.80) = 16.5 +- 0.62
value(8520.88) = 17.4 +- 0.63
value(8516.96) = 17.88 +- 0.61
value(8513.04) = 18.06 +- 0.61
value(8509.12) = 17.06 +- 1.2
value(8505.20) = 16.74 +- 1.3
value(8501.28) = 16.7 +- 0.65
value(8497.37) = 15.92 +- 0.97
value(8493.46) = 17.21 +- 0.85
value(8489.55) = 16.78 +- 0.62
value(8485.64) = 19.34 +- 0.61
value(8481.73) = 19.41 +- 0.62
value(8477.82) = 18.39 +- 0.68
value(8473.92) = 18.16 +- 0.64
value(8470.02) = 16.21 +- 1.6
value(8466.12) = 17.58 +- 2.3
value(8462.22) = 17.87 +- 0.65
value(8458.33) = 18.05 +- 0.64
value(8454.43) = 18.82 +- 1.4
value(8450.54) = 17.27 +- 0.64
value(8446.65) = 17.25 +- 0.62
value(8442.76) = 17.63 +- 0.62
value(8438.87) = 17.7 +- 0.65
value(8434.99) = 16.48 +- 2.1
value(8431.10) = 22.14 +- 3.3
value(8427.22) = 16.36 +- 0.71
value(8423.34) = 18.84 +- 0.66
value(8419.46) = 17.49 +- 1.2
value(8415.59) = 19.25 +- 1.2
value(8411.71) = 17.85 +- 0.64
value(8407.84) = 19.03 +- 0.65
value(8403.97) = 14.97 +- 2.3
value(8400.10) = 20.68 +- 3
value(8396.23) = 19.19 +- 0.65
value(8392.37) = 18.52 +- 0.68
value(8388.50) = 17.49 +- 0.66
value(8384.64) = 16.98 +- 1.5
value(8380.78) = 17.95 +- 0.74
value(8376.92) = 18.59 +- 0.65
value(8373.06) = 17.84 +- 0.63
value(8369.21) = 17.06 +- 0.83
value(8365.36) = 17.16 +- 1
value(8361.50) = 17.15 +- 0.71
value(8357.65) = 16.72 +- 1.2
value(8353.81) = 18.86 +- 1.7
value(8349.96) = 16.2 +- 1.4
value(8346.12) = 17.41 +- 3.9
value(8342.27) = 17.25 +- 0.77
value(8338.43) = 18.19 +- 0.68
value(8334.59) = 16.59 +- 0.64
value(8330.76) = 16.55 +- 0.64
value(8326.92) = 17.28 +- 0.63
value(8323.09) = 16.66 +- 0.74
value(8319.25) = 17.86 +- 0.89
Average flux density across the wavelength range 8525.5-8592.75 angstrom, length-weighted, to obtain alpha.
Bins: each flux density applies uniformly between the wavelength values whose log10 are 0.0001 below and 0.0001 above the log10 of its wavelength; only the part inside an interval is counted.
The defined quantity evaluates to 16.7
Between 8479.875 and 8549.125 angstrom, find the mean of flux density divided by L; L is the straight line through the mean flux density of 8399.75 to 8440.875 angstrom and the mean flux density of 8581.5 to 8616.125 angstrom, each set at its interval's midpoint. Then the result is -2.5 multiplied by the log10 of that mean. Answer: 0.03 mag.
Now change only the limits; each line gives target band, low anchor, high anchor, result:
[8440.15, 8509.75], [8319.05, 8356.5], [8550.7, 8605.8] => -0.03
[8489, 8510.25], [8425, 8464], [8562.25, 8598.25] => 0.05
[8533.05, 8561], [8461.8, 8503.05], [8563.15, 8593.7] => 0.03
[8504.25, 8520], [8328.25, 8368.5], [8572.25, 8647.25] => -0.03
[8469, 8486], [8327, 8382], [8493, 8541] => -0.09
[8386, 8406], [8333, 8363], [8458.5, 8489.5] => -0.03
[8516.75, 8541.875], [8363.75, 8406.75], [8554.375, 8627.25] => 0.05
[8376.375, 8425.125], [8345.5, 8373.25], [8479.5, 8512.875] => -0.05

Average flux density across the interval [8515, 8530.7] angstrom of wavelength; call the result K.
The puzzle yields 17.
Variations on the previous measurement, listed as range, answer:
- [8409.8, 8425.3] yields 18.4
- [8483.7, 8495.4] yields 17.8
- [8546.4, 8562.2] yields 17.3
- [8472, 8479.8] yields 18.3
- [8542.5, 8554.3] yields 16.6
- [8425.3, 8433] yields 19.2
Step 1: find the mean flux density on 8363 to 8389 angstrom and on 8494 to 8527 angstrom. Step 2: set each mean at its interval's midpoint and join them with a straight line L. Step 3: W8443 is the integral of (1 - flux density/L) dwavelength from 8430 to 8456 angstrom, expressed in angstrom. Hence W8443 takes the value -1.1 angstrom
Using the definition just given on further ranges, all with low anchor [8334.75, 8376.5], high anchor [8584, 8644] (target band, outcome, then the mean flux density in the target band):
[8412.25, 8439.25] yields -1.63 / 18.3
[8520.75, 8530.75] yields 0.38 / 16.5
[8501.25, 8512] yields 0.13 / 17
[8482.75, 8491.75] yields -0.51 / 18.2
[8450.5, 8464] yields -0.68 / 18.1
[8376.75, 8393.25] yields -0.42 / 17.8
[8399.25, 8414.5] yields -0.61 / 18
